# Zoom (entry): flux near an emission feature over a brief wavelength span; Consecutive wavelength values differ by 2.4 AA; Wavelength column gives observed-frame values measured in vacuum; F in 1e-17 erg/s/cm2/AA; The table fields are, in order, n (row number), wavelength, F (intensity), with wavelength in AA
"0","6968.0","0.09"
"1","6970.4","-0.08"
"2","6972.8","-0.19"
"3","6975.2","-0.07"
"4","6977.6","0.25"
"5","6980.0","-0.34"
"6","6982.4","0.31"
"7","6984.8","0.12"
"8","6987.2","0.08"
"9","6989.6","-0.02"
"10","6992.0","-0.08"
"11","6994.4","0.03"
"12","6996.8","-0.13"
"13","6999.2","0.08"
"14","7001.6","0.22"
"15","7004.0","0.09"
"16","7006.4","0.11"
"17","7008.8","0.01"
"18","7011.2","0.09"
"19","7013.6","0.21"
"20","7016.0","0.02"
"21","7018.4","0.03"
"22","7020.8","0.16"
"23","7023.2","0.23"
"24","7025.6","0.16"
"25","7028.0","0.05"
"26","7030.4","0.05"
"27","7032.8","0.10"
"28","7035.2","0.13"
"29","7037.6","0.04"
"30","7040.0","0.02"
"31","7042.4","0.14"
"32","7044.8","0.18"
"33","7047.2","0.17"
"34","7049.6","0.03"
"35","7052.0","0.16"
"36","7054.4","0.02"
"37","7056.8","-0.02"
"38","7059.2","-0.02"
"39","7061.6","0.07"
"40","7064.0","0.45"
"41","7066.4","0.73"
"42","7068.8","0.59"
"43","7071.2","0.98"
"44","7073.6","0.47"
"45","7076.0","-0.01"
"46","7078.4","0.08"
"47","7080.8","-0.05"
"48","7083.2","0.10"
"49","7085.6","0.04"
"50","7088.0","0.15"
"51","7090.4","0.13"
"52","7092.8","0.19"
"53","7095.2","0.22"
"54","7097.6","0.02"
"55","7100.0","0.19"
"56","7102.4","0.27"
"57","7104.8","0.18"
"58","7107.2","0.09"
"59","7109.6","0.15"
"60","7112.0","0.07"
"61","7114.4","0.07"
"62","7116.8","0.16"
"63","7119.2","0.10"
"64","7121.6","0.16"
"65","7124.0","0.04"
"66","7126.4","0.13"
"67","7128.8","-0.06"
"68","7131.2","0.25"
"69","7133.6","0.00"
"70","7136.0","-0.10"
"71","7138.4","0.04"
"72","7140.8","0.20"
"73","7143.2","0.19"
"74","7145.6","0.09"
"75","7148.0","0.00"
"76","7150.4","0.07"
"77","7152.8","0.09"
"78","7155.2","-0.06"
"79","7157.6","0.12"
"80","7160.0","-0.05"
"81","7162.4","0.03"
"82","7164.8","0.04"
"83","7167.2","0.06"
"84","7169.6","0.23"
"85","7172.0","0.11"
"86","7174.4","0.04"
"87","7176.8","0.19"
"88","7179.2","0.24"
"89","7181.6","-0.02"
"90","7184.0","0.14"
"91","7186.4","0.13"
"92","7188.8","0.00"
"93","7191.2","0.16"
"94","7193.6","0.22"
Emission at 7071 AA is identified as [O II] 3727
